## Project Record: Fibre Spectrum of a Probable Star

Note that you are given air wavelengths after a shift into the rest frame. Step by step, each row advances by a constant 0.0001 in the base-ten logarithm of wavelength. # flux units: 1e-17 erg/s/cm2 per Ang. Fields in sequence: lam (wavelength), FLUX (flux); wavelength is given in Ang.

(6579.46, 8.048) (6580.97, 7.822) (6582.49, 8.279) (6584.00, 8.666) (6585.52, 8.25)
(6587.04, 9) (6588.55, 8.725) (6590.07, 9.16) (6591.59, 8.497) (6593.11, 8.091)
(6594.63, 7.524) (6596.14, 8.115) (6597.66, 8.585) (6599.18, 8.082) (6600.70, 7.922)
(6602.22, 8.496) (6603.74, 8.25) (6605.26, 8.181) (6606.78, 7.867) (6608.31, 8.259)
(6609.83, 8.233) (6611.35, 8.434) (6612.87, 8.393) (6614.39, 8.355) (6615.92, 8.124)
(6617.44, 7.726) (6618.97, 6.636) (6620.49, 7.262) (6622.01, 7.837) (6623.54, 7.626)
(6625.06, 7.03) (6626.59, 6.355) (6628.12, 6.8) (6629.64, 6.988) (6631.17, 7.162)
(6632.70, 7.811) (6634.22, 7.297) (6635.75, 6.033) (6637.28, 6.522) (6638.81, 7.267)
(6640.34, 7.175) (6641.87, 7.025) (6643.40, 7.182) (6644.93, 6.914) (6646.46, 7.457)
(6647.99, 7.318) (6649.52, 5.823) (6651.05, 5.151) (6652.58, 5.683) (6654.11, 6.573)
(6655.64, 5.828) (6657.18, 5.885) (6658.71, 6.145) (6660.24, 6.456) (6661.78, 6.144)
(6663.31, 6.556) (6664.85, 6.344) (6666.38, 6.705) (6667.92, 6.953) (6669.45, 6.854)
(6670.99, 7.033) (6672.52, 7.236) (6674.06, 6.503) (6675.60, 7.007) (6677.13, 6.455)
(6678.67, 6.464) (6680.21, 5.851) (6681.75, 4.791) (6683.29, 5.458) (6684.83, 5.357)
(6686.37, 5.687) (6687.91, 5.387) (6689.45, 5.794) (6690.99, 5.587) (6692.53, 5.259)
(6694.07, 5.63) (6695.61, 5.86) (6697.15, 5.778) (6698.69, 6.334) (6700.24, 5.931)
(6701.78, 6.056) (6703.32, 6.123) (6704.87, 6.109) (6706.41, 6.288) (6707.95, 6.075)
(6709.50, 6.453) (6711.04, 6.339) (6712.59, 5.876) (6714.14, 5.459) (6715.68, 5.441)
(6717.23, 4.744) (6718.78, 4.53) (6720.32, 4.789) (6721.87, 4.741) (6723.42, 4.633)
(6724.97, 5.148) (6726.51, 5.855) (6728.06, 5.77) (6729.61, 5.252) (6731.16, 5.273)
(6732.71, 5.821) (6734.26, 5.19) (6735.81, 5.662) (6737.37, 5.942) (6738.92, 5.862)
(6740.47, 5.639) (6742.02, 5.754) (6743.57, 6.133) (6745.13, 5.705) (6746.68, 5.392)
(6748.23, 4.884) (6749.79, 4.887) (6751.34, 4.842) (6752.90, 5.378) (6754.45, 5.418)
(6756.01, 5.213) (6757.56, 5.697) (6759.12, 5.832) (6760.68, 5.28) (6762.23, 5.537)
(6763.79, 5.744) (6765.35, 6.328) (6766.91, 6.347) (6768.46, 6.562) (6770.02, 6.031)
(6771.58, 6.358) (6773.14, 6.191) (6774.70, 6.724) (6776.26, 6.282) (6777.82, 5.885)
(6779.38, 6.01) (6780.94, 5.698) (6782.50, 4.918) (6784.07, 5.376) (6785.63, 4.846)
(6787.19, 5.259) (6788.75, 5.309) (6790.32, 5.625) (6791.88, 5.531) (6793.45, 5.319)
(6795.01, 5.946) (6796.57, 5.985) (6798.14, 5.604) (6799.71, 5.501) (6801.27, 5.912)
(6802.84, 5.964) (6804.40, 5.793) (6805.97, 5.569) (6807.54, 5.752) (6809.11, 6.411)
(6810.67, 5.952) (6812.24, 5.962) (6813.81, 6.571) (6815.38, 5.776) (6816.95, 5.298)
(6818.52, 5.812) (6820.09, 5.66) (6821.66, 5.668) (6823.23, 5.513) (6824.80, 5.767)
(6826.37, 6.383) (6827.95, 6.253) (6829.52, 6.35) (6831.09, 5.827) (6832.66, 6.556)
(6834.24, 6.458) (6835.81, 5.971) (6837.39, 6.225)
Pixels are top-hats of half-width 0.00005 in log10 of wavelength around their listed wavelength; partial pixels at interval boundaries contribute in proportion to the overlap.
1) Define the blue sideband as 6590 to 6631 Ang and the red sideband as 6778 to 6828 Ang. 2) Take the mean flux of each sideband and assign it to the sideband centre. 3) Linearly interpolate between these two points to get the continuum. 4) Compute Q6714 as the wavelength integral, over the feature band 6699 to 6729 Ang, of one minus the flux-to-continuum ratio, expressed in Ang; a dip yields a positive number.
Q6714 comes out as 4.9 Ang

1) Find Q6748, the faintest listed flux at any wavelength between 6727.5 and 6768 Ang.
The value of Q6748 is 4.842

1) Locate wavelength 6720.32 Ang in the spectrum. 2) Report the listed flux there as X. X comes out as 4.789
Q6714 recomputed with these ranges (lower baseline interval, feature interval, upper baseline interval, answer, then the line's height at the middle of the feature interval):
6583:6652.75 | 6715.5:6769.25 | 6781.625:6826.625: 7.2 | 6.32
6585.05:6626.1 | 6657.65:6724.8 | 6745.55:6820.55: 9.9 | 6.94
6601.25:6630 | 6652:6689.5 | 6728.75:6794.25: 4.0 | 6.95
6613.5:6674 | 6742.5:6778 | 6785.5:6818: 1.5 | 6.02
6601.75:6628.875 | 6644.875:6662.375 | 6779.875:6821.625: 2.6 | 7.33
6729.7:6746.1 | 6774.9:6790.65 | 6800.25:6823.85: 0.6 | 5.78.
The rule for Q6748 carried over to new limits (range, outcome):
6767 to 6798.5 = 4.846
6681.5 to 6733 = 4.53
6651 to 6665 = 5.151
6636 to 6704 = 4.791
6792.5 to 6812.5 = 5.319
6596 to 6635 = 6.355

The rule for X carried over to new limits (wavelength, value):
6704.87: 6.109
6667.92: 6.953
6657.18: 5.885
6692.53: 5.259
